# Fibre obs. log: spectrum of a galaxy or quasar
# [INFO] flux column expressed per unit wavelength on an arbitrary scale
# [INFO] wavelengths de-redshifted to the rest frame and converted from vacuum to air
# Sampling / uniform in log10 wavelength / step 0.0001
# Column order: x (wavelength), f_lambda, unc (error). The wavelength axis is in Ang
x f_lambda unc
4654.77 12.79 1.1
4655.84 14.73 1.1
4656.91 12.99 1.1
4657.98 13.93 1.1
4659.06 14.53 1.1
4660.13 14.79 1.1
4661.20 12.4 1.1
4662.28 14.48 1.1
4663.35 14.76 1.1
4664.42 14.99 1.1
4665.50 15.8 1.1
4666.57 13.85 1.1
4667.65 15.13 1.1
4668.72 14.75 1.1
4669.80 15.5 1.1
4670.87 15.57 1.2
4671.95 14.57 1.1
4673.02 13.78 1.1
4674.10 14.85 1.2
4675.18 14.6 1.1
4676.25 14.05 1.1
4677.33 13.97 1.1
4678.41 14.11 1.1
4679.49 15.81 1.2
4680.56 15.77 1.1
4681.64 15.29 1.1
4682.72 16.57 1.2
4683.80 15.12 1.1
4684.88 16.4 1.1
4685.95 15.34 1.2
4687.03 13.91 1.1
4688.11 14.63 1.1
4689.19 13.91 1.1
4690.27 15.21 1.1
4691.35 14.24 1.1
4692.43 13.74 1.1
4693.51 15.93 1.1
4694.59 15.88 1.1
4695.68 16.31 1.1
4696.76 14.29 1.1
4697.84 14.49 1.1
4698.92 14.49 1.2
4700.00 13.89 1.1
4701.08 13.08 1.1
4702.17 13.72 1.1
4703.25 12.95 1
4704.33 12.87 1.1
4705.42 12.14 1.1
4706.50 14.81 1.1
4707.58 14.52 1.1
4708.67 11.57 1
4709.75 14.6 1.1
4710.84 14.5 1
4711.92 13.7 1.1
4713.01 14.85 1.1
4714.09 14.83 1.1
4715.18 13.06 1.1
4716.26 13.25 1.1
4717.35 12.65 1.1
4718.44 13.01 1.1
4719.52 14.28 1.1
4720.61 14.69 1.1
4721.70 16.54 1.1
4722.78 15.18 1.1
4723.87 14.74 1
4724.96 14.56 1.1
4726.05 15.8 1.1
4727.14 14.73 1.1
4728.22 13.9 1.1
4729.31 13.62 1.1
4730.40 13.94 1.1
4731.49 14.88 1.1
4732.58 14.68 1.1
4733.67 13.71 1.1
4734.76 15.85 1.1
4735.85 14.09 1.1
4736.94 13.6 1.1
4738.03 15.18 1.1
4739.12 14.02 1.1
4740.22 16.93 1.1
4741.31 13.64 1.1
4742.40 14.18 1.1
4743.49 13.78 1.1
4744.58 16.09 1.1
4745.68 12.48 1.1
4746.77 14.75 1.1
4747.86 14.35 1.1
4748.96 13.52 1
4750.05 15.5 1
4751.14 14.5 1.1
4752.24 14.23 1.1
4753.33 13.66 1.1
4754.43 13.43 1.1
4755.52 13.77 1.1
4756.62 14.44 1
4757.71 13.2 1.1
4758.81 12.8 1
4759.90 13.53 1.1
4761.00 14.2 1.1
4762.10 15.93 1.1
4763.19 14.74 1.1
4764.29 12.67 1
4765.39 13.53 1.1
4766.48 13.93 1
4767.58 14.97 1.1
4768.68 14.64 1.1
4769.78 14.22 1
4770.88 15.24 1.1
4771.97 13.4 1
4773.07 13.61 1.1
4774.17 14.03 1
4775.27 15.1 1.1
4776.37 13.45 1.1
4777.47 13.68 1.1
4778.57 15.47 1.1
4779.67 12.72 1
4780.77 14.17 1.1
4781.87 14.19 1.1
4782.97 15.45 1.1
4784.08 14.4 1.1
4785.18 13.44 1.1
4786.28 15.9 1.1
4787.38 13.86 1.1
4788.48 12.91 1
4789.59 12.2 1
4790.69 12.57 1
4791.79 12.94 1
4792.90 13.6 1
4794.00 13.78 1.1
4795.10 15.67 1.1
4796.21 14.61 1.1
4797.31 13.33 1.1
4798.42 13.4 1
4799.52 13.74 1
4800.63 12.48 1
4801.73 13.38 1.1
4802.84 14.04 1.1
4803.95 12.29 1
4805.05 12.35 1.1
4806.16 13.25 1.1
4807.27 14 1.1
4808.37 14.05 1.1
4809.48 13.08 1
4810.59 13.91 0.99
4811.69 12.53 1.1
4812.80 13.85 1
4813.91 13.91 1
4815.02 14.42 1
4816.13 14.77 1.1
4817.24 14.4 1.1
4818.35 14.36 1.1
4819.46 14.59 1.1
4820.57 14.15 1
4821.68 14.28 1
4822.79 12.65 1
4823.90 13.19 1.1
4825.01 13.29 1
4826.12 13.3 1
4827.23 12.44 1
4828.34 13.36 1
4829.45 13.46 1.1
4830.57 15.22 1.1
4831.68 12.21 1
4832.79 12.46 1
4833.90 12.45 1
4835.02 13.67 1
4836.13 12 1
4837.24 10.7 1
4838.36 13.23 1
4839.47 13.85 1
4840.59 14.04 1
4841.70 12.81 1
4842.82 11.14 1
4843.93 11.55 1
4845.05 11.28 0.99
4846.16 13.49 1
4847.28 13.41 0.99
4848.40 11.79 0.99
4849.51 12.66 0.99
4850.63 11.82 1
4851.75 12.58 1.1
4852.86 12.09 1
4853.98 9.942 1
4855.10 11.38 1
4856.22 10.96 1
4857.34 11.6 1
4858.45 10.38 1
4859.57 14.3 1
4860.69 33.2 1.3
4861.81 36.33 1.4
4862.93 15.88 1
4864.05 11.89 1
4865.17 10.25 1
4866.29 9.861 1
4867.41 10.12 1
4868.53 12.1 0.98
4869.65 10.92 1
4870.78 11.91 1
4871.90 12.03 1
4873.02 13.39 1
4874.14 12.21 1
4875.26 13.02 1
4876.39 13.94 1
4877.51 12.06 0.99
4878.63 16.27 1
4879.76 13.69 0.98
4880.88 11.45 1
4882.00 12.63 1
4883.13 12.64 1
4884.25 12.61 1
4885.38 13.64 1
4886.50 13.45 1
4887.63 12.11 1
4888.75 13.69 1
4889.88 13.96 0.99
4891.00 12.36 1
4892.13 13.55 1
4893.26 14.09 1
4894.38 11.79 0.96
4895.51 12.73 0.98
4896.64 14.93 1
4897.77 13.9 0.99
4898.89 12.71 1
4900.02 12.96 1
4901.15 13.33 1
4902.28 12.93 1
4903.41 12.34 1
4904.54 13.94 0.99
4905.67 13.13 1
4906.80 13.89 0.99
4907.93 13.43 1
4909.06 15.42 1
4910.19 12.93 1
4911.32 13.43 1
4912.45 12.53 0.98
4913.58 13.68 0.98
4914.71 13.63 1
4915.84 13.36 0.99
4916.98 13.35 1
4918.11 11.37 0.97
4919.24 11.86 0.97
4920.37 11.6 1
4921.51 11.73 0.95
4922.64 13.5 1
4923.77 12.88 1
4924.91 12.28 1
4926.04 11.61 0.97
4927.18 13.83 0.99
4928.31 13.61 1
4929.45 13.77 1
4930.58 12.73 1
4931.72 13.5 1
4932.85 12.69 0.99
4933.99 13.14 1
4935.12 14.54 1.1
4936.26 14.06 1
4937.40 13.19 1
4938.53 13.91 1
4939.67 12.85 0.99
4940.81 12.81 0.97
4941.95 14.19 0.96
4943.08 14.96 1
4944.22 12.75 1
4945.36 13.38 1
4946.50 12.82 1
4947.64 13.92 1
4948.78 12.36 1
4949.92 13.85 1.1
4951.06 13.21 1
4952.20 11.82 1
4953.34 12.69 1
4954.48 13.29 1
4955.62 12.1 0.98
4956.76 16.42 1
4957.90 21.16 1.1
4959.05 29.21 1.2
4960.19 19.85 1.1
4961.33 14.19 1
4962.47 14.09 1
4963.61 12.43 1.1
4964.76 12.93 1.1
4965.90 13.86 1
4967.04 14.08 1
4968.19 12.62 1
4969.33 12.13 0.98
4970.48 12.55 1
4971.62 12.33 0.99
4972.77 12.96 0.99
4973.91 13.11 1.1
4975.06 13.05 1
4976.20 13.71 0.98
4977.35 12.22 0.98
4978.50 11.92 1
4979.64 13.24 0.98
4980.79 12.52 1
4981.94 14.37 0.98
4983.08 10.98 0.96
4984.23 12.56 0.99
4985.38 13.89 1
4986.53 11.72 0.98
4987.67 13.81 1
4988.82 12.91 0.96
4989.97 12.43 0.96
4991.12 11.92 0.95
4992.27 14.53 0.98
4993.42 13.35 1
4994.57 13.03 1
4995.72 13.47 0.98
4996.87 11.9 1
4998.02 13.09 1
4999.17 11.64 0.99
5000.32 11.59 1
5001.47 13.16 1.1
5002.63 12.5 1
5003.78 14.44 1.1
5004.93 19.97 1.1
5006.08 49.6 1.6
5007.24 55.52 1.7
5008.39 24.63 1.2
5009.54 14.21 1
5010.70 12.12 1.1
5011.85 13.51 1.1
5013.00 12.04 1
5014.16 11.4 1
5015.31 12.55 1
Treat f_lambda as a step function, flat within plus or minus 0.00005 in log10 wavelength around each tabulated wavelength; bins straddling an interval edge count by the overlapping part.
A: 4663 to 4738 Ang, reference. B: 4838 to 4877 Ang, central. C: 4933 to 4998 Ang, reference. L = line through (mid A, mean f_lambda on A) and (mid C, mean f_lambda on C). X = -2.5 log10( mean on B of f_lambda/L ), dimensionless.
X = 0.04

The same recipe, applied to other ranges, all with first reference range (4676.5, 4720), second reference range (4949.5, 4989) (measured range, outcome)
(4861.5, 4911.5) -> 0.06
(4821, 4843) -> 0.09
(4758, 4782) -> 0.01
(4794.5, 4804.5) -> 0.04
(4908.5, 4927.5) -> 0.09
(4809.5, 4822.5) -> 0.01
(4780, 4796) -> 0.02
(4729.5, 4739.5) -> -0.01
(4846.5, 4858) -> 0.19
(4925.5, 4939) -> 0.05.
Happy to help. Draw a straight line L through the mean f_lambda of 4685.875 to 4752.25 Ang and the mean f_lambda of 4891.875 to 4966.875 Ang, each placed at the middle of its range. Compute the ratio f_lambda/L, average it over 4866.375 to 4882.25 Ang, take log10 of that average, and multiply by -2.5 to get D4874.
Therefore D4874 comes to 0.116 mag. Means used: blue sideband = 14.3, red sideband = 13.7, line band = 12.5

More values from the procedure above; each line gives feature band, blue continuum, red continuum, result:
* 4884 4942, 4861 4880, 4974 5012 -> 0.12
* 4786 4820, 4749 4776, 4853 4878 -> 0.03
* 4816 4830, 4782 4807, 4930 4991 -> 0.00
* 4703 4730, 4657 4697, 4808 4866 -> 0.04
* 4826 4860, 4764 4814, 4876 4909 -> 0.09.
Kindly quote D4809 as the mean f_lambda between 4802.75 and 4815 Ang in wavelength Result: 13.4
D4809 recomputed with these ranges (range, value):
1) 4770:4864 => 13.8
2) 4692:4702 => 14.6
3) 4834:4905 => 13.3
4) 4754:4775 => 14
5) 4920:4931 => 12.8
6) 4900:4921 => 13.1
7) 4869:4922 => 13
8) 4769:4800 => 14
